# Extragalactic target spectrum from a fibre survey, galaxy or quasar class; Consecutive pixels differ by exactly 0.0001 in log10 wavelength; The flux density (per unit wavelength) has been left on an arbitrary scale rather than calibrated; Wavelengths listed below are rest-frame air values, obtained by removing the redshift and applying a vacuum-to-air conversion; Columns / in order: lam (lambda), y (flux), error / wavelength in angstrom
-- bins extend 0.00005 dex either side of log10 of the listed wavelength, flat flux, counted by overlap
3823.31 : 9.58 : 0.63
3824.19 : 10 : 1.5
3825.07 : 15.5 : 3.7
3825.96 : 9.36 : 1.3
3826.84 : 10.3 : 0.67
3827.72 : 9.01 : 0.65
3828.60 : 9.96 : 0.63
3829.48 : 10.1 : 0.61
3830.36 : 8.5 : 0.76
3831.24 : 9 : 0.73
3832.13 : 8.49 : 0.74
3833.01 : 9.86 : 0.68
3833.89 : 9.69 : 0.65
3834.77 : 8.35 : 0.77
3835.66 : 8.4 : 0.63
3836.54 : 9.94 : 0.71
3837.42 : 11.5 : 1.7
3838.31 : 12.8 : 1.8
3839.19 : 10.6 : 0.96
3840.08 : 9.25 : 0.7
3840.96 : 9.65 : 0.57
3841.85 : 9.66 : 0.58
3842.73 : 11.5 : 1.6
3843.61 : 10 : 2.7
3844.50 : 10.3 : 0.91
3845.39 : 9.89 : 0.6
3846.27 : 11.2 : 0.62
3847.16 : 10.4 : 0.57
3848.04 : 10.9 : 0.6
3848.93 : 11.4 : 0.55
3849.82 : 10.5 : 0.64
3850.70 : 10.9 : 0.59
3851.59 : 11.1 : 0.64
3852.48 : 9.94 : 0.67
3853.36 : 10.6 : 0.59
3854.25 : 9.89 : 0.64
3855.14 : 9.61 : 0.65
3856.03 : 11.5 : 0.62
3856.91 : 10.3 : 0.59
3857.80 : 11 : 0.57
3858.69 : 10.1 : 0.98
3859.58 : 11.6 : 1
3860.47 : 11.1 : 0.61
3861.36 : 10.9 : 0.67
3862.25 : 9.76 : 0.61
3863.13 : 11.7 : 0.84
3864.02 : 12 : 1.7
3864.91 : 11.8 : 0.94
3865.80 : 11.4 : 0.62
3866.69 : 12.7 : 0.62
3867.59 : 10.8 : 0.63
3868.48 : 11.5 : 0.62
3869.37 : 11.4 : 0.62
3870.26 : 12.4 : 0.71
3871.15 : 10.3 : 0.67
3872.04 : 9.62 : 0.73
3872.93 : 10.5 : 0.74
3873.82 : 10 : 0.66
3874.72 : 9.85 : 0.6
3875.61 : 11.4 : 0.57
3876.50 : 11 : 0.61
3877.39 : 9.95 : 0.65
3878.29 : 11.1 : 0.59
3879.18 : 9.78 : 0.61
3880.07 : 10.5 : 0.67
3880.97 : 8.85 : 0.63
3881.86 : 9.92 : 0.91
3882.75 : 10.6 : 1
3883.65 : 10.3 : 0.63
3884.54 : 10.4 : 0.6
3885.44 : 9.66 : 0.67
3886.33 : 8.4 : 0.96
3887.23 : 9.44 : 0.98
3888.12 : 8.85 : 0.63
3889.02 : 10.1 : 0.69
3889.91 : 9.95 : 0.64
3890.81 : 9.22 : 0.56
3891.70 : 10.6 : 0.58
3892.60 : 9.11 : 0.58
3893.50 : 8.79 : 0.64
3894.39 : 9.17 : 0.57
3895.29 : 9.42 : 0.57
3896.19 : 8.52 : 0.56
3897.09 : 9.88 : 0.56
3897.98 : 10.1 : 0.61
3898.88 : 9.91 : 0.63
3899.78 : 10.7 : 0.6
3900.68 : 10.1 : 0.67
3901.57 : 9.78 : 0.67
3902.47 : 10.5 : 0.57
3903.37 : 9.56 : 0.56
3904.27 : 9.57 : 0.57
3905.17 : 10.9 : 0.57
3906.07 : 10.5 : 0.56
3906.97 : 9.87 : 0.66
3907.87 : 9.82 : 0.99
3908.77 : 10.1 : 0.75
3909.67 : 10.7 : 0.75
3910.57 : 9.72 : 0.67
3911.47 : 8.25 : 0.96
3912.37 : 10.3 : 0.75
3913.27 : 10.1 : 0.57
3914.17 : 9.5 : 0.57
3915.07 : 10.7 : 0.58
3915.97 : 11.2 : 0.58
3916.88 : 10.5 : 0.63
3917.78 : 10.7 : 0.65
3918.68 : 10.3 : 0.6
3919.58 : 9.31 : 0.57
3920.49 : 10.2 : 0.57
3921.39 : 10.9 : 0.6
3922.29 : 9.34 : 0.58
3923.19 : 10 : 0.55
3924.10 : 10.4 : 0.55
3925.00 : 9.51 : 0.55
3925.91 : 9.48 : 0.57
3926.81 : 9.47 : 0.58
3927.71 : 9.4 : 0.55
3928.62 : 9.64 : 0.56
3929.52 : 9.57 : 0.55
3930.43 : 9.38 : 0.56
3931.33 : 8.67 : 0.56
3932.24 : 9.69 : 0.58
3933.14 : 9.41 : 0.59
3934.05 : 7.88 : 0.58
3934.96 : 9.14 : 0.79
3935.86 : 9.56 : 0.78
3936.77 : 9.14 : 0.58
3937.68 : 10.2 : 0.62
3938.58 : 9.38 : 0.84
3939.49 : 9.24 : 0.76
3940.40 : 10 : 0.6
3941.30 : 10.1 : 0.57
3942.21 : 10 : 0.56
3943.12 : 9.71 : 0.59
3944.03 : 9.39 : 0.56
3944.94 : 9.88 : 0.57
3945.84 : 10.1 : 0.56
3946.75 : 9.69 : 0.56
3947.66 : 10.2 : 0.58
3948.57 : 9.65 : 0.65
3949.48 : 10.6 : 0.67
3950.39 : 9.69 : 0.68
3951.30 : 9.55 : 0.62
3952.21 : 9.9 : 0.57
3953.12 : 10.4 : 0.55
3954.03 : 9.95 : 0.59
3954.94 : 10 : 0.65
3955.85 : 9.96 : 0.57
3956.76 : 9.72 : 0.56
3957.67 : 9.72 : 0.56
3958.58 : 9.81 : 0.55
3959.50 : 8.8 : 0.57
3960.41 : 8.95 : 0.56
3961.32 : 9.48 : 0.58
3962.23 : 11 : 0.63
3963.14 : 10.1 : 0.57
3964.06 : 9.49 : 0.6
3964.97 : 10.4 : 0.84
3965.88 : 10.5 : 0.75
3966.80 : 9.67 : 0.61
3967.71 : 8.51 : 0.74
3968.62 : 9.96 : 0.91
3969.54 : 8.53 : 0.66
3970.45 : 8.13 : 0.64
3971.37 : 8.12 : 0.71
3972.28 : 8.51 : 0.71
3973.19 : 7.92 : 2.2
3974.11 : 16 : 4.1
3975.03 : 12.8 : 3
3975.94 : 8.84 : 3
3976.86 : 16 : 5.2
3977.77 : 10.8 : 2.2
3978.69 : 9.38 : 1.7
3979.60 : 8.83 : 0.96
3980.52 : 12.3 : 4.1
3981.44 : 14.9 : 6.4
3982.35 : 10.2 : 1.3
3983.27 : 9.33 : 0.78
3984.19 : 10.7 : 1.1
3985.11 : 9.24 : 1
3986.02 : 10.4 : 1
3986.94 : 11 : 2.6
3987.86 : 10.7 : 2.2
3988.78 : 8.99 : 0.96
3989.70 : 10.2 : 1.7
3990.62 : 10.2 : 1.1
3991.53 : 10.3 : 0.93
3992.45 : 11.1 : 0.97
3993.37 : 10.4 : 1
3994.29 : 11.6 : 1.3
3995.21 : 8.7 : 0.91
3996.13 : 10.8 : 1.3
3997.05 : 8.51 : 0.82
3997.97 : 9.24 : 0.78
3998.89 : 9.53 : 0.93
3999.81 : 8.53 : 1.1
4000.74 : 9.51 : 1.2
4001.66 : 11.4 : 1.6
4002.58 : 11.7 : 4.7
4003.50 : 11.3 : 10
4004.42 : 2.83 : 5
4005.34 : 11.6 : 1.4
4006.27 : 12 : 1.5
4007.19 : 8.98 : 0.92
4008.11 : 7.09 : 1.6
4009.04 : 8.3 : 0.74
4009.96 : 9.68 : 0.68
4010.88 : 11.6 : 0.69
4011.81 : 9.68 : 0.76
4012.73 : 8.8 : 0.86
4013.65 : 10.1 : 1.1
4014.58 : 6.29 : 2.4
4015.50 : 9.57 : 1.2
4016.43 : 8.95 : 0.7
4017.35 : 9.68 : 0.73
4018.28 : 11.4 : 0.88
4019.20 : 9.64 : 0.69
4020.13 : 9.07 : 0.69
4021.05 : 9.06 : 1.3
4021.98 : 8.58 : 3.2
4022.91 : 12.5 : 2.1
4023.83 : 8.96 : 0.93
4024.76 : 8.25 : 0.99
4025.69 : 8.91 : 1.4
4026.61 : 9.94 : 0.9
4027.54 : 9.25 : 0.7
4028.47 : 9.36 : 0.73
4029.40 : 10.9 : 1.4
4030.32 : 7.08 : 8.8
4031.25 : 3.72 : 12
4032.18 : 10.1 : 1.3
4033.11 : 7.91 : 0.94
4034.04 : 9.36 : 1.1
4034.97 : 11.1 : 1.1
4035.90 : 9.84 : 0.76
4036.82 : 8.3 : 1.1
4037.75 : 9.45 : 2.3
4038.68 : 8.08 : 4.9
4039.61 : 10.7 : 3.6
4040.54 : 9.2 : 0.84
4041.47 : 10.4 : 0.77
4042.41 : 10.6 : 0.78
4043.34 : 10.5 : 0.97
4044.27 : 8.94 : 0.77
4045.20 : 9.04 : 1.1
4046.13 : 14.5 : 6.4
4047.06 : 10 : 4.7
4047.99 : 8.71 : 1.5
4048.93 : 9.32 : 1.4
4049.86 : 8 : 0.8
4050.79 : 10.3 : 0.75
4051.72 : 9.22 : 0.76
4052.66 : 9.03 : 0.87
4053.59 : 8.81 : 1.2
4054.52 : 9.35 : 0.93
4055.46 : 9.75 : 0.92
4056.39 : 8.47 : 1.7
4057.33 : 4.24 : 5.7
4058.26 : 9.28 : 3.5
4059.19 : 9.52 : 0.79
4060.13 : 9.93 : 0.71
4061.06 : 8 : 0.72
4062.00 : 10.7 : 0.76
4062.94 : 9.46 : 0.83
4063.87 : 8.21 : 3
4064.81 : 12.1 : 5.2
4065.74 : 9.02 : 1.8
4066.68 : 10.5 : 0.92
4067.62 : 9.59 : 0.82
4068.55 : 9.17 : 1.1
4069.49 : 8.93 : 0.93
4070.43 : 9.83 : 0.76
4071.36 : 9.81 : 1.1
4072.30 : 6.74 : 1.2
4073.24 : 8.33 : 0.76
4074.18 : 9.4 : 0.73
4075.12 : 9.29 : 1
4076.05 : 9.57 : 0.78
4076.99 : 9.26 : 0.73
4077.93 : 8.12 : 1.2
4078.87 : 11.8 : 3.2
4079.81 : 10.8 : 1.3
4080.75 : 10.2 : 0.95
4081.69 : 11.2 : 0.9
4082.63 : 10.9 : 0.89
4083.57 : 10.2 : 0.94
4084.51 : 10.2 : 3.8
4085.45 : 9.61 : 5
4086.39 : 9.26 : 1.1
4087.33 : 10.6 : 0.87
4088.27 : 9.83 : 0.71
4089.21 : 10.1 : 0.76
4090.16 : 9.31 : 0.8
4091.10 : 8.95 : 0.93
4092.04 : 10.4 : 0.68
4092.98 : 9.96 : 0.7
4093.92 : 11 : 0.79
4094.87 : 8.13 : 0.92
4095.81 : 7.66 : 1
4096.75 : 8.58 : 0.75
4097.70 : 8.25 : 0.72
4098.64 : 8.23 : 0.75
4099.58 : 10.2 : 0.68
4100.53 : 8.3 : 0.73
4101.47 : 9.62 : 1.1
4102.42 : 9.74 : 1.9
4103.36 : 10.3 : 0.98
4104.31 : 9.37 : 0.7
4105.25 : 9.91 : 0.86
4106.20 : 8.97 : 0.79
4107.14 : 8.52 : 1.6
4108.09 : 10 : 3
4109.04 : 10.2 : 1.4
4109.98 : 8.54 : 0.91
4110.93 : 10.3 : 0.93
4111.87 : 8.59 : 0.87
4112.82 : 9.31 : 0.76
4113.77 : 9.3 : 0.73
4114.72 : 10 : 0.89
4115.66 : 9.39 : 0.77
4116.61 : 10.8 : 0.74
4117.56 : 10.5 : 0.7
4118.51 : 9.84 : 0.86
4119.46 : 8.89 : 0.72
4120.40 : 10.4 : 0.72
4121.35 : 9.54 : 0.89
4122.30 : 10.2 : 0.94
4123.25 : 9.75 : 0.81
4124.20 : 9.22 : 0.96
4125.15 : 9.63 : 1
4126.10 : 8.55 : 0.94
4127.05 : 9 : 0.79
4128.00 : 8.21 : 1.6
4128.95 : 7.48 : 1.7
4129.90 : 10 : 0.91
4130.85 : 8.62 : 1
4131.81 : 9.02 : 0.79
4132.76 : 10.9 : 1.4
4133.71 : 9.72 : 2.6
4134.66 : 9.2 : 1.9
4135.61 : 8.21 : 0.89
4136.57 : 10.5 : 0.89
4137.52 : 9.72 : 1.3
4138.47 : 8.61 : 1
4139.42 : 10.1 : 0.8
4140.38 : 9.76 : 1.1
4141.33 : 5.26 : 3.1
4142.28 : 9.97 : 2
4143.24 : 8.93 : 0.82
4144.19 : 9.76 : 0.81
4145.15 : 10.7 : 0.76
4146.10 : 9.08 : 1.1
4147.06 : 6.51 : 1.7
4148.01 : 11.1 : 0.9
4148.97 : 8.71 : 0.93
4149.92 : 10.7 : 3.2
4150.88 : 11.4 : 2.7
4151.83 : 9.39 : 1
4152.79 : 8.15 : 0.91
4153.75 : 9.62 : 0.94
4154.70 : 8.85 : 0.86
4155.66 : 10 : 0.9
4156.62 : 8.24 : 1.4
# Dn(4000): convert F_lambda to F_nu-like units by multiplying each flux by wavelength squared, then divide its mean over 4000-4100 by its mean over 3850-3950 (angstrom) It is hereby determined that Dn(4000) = 1.01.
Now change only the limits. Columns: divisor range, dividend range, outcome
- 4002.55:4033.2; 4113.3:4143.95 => 1.08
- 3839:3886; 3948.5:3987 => 1.01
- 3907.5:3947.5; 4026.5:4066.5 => 1.01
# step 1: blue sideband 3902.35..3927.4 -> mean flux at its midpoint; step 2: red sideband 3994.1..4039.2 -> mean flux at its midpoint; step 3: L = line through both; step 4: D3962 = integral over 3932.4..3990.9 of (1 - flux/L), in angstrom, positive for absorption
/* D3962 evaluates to -1.9 angstrom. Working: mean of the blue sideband 10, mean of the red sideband 9.31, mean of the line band 10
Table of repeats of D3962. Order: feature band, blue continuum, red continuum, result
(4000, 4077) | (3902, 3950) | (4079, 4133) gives 2.5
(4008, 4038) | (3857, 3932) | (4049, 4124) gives 1.6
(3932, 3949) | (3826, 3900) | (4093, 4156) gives 0.7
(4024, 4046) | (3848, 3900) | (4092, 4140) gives 1.1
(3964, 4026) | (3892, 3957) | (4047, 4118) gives -1.8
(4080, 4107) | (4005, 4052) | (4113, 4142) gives -0.6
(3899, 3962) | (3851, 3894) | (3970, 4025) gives 2.5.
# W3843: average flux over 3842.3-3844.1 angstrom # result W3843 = 10.7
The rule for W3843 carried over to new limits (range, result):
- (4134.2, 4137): 9.27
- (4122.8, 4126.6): 9.28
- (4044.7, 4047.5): 11.2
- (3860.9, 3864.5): 11.1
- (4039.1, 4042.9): 10.2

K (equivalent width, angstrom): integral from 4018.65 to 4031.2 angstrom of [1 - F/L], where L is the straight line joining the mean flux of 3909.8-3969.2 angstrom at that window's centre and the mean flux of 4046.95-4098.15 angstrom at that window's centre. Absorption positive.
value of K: 0.5 angstrom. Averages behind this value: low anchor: 9.77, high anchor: 9.39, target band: 9.18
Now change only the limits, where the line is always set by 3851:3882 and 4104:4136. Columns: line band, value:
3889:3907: 1.3 angstrom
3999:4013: 0.7 angstrom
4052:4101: 1.3 angstrom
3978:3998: -0.5 angstrom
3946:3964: 0.8 angstrom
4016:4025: 0.3 angstrom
